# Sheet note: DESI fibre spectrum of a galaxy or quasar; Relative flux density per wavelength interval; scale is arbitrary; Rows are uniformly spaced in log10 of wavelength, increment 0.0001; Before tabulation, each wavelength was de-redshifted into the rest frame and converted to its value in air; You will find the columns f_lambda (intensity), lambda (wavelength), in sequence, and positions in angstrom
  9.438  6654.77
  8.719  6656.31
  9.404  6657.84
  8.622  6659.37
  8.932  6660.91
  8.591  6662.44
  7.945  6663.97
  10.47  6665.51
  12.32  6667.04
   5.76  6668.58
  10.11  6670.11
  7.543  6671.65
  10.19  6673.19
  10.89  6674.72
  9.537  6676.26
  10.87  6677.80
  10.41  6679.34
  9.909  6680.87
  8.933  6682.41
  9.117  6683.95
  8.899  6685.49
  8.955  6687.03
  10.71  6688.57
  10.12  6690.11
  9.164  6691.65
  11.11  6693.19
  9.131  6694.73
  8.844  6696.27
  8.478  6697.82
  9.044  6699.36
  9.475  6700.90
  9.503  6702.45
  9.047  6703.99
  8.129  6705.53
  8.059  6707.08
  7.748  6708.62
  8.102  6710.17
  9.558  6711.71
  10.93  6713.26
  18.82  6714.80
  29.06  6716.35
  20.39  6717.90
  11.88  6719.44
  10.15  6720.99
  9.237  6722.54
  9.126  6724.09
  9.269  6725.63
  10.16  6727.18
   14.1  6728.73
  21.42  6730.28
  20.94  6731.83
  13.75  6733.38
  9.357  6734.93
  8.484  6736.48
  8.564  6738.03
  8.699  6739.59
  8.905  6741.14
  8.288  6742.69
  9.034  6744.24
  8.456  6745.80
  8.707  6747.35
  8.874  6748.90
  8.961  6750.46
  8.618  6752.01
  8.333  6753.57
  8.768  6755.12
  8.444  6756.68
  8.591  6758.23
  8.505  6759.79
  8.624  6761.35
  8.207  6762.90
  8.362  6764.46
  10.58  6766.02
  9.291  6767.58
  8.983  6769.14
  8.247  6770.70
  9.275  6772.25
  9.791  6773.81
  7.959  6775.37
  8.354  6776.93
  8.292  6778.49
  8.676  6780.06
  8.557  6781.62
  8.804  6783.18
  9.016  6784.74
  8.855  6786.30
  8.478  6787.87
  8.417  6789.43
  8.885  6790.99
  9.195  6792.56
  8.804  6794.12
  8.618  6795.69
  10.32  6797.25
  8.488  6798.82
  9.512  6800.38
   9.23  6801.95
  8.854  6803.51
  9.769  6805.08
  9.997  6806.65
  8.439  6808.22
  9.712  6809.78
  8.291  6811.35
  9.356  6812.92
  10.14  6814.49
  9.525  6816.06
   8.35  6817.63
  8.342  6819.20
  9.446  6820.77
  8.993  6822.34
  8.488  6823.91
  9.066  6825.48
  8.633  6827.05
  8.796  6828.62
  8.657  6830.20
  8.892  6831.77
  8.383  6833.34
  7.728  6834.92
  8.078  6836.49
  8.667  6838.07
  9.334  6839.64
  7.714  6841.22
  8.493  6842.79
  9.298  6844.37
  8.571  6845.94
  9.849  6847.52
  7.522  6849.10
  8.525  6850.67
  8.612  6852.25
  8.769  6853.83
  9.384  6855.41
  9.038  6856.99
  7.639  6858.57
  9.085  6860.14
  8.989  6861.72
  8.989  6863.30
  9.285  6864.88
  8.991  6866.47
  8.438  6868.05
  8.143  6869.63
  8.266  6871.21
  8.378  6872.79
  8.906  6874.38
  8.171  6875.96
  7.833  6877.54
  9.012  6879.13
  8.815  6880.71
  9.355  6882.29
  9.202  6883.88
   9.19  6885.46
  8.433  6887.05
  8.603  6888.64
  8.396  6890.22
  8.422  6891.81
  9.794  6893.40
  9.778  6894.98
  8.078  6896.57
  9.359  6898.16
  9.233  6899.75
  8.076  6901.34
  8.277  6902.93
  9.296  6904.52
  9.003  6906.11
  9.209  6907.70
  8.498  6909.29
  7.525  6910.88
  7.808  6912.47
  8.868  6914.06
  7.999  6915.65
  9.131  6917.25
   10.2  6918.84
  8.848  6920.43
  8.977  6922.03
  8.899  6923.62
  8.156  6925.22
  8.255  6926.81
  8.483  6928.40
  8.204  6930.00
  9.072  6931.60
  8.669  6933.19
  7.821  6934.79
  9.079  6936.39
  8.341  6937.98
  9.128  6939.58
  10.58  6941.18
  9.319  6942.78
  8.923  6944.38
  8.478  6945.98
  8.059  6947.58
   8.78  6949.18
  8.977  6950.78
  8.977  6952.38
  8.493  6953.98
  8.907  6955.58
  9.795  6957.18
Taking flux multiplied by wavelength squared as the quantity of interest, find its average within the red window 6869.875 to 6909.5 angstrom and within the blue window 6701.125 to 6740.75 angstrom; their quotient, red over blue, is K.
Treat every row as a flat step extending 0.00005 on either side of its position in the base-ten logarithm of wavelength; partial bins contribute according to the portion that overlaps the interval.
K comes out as 0.8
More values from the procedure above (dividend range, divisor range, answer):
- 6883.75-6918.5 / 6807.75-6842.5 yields 1.02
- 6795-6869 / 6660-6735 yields 0.85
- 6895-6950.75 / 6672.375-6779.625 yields 0.91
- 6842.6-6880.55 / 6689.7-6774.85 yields 0.87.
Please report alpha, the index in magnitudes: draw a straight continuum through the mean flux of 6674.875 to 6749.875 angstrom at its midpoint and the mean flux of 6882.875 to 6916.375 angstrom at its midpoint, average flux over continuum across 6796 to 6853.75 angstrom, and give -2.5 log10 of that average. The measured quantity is 0.08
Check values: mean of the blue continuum 10.8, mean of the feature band 8.89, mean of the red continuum 8.72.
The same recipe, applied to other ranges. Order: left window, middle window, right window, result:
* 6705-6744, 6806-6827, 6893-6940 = 0.16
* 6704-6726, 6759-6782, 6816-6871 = 0.21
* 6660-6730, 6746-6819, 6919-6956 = 0.11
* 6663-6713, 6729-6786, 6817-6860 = -0.07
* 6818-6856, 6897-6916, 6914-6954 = 0.02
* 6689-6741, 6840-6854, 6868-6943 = 0.12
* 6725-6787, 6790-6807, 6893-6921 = 0.03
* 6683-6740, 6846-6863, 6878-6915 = 0.07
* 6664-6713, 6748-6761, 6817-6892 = 0.05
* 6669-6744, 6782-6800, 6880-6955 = 0.13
